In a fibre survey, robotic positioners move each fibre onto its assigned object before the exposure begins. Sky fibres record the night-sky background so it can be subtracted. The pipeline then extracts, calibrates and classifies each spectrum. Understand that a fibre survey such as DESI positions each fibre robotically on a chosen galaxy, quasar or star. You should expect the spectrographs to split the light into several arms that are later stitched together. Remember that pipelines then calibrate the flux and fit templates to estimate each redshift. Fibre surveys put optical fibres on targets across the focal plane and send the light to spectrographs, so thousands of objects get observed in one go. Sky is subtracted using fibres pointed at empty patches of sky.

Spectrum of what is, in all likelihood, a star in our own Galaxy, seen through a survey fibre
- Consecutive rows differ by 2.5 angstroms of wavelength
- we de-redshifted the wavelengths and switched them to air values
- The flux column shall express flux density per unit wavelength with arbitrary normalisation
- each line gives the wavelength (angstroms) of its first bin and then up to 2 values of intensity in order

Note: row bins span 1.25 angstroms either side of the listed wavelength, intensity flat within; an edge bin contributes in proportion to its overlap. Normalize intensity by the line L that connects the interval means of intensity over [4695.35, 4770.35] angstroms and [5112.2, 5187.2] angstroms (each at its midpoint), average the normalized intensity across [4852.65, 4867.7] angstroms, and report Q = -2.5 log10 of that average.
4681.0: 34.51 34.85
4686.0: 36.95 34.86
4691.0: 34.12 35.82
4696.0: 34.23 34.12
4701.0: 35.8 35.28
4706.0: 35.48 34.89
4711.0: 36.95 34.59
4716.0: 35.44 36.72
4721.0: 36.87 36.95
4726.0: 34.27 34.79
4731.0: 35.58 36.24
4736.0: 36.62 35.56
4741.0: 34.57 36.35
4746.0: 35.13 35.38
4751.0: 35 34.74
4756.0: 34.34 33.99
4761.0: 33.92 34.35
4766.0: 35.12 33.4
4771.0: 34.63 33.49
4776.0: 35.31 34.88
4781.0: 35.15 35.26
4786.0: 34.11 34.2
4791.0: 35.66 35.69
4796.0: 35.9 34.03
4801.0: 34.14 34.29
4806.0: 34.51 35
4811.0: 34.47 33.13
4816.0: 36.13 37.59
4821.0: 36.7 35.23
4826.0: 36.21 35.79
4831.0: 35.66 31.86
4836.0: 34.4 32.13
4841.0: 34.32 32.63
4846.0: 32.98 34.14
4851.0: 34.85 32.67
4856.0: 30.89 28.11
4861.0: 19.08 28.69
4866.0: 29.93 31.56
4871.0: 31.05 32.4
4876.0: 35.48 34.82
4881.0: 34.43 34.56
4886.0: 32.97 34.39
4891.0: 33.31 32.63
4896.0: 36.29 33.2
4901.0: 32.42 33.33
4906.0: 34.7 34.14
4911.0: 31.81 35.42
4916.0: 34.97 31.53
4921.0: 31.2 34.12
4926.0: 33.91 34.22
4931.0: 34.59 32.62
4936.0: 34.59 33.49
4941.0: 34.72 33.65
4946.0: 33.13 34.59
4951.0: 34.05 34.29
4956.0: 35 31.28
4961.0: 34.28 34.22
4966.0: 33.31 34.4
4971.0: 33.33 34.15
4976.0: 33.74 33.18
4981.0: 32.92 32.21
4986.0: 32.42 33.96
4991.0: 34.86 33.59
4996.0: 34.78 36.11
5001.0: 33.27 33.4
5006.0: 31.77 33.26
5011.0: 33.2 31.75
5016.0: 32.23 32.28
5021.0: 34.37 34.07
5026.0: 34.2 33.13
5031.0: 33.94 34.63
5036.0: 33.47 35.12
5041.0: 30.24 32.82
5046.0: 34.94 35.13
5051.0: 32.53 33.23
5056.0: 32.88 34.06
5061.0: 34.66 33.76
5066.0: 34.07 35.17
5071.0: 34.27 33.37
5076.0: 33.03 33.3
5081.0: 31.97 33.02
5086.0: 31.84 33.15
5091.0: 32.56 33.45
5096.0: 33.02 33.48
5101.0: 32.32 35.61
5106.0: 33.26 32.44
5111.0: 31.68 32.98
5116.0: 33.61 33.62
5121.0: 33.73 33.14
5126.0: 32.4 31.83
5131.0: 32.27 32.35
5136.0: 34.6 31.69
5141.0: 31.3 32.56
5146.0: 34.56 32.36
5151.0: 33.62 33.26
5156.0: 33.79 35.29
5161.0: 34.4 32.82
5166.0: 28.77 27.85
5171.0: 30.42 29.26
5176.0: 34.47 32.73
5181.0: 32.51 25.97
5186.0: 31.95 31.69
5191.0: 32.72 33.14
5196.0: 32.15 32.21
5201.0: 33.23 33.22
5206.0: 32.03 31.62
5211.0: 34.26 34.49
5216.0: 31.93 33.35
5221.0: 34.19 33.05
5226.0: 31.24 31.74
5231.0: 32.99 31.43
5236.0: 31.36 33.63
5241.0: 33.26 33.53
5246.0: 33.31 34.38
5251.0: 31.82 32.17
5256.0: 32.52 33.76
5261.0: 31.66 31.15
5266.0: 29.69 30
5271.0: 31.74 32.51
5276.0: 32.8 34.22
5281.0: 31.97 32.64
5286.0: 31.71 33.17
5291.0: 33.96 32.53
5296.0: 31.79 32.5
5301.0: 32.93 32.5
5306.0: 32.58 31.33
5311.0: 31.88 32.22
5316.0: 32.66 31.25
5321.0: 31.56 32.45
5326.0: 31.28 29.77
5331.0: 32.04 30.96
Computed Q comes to 0.21 mag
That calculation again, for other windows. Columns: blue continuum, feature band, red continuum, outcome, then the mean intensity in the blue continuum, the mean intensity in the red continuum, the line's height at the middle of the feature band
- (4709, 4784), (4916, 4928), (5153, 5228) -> 0.03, 35.2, 32.3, 34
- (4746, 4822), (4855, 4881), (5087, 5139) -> 0.13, 34.8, 33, 34.4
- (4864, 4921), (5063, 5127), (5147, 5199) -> -0.03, 33.3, 32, 32.4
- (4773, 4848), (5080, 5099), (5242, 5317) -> 0.02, 34.7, 32.4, 33.3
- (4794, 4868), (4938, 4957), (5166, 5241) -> -0.04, 33.3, 32.1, 32.9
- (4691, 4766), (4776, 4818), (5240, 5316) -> 0.00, 35.3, 32.4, 34.9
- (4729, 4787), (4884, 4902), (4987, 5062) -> 0.02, 34.9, 33.6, 34.2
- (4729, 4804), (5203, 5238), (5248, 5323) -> 0.00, 34.9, 32.2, 32.6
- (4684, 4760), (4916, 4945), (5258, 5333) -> 0.02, 35.4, 32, 34.2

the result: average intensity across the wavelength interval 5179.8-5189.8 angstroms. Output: 30.5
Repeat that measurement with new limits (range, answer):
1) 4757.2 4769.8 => 34.2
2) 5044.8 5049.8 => 35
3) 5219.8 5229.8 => 32.5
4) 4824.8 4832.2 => 35.9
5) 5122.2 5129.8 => 32.5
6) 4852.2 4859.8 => 30.5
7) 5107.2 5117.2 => 32.7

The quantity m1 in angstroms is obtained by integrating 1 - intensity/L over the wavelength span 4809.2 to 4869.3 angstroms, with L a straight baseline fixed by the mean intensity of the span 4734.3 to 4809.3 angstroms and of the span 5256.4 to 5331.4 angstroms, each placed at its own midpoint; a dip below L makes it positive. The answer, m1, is 2.7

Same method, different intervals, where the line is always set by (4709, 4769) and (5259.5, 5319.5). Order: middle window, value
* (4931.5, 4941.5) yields 0.1 angstroms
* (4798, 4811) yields 0.2 angstroms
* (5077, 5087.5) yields 0.2 angstroms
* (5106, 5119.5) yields 0.1 angstroms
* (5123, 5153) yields 0.3 angstroms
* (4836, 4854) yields 0.6 angstroms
